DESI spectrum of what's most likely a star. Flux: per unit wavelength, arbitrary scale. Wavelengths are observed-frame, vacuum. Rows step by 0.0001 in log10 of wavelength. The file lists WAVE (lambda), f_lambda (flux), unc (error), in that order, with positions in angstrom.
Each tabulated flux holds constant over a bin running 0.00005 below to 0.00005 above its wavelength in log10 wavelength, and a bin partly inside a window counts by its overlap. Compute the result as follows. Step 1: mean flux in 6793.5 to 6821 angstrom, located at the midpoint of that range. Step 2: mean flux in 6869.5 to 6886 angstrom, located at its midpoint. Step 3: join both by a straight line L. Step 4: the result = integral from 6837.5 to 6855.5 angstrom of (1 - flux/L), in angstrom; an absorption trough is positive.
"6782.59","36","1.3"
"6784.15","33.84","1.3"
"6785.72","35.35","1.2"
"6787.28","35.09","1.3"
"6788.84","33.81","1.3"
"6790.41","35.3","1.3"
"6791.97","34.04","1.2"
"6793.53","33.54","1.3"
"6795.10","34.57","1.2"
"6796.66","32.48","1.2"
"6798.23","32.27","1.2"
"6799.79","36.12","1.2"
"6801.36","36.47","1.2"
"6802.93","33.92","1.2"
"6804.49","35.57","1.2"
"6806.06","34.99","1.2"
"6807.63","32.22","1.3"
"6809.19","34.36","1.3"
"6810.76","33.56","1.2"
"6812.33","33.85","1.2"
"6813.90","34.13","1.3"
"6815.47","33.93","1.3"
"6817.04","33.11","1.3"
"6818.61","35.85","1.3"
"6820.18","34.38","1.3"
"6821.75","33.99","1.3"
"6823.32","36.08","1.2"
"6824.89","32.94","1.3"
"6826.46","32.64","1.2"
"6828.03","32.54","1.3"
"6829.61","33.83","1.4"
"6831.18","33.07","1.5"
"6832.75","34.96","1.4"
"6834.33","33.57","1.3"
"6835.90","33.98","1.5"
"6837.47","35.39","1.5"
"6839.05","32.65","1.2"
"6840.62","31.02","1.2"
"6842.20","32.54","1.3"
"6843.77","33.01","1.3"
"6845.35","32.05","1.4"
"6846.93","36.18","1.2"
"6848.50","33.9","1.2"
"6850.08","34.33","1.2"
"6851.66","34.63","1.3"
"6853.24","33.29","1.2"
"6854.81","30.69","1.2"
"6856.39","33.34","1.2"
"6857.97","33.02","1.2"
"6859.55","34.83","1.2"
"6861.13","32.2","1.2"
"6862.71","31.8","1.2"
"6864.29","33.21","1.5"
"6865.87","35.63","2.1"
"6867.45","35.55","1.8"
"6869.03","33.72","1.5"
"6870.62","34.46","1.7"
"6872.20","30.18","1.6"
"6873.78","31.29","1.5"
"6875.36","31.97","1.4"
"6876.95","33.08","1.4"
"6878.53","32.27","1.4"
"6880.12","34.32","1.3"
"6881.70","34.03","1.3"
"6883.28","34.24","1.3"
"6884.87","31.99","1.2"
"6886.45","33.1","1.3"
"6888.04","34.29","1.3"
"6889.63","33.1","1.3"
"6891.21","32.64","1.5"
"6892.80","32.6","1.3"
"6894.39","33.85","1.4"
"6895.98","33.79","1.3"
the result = 0.1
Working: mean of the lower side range 34.2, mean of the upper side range 32.8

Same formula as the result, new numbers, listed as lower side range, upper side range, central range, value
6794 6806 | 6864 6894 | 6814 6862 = 0.4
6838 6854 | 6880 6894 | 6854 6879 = 0.3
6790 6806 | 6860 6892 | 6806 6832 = 0.2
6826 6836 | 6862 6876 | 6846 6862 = -0.2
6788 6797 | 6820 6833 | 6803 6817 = 0.0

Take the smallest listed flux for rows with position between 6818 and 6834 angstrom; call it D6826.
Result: 32.54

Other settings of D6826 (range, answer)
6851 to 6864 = 30.69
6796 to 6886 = 30.18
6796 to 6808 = 32.22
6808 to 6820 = 33.11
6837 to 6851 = 31.02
